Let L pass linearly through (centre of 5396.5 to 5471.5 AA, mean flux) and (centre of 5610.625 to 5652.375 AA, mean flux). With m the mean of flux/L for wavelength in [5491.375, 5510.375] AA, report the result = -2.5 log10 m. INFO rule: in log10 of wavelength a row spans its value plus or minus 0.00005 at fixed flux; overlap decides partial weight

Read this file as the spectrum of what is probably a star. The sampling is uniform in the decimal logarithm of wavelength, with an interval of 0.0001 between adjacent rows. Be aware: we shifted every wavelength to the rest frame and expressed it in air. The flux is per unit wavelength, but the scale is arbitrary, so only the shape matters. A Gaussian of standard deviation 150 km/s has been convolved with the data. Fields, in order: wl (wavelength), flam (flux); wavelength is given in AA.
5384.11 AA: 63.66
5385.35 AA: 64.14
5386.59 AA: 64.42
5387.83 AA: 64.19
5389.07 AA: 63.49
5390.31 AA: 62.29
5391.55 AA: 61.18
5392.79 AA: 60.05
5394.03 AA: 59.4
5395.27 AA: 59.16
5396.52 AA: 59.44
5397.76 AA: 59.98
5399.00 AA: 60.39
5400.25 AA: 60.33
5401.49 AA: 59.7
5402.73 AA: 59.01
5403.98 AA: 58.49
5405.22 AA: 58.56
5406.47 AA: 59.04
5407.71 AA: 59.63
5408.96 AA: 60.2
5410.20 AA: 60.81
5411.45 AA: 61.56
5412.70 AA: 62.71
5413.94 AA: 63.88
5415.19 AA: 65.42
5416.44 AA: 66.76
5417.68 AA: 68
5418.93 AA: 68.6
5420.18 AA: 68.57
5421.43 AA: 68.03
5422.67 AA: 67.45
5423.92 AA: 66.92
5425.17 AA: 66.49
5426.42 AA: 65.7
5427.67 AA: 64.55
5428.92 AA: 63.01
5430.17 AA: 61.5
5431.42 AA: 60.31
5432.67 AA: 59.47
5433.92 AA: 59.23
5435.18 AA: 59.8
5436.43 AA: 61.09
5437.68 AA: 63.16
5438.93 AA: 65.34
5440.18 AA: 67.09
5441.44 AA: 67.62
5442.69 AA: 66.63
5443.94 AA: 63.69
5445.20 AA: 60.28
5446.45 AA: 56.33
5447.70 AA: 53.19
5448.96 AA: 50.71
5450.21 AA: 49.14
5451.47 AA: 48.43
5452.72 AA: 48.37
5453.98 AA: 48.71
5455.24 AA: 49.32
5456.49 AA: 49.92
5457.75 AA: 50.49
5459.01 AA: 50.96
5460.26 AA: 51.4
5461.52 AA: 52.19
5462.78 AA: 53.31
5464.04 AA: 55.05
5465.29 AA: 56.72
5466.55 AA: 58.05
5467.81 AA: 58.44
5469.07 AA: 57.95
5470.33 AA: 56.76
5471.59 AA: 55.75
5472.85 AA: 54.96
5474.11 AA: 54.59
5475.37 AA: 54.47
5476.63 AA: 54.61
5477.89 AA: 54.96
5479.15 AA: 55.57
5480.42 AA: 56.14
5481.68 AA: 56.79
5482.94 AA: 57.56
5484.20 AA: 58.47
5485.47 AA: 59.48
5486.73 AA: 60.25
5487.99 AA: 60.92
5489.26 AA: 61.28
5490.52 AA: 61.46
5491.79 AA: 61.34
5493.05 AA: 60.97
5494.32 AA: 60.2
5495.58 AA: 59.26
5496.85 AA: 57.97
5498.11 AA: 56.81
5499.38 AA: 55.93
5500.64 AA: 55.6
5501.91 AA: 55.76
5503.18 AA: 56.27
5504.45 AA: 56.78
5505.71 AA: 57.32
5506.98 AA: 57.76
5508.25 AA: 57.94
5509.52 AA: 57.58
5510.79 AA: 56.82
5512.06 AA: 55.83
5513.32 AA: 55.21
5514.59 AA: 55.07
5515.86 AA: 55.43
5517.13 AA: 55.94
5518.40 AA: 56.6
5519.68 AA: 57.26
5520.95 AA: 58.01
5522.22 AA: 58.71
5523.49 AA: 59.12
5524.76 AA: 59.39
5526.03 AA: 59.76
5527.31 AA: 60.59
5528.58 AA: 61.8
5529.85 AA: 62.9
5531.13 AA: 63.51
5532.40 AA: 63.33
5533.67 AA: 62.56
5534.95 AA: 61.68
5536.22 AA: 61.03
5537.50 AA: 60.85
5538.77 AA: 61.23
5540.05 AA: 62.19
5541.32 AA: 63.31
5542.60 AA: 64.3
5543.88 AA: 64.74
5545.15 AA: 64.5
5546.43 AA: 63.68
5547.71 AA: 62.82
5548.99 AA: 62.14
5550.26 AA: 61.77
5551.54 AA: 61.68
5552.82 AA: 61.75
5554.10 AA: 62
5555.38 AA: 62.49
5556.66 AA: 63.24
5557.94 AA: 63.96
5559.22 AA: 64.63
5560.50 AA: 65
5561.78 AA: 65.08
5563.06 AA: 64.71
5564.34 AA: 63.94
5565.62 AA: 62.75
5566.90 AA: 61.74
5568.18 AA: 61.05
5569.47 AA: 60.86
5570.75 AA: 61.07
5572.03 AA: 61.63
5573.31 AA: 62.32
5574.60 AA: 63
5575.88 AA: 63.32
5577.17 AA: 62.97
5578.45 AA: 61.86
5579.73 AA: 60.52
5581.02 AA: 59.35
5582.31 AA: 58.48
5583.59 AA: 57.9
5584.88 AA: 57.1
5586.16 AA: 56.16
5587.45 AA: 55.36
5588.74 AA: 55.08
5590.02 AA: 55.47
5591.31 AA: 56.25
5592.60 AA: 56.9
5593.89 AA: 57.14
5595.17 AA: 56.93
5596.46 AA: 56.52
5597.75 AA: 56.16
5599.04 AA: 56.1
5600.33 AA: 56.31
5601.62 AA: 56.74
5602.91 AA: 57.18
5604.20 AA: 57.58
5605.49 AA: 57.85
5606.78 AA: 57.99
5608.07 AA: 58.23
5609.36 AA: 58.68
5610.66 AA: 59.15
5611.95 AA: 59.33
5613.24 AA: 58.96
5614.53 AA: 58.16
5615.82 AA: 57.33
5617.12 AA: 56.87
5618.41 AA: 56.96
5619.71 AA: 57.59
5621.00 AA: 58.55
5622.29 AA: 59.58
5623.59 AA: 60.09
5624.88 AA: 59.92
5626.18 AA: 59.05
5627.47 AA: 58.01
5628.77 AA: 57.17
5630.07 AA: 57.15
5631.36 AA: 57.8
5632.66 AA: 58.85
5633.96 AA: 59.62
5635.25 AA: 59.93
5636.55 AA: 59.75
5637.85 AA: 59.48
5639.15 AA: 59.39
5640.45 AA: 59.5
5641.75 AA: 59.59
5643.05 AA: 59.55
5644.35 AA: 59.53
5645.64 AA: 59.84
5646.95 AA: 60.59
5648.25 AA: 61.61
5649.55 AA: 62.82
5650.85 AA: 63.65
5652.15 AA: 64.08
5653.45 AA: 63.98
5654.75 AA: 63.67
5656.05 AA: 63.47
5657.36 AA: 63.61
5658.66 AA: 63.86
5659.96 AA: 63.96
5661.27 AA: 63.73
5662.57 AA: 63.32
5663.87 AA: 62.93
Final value 0.03 mag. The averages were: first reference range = 59.5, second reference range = 59.3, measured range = 57.8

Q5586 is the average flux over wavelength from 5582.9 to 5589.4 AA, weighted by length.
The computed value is 56.4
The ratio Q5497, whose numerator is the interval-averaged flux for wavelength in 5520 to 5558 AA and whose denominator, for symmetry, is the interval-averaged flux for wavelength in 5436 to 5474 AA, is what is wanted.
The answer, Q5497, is 1.11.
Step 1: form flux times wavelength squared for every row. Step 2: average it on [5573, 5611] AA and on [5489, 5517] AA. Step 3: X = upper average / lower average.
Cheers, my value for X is 1.04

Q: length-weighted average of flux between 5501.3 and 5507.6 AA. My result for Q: 56.8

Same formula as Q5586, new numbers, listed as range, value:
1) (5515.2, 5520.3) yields 56.2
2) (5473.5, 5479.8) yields 54.8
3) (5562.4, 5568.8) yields 62.9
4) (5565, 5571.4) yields 61.5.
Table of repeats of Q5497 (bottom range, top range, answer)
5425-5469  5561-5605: 1.03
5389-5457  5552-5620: 0.98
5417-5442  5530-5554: 0.97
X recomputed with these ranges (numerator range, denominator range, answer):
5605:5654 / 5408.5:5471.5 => 1.07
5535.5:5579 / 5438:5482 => 1.17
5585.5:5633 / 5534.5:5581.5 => 0.94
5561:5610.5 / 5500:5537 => 1.04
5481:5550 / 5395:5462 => 1.03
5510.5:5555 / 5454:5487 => 1.13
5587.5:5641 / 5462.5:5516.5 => 1.06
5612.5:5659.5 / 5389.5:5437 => 1.04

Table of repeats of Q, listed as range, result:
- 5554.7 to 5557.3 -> 62.8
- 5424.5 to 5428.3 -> 65.6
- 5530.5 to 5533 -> 63.5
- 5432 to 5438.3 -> 60.5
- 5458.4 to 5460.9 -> 51.3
